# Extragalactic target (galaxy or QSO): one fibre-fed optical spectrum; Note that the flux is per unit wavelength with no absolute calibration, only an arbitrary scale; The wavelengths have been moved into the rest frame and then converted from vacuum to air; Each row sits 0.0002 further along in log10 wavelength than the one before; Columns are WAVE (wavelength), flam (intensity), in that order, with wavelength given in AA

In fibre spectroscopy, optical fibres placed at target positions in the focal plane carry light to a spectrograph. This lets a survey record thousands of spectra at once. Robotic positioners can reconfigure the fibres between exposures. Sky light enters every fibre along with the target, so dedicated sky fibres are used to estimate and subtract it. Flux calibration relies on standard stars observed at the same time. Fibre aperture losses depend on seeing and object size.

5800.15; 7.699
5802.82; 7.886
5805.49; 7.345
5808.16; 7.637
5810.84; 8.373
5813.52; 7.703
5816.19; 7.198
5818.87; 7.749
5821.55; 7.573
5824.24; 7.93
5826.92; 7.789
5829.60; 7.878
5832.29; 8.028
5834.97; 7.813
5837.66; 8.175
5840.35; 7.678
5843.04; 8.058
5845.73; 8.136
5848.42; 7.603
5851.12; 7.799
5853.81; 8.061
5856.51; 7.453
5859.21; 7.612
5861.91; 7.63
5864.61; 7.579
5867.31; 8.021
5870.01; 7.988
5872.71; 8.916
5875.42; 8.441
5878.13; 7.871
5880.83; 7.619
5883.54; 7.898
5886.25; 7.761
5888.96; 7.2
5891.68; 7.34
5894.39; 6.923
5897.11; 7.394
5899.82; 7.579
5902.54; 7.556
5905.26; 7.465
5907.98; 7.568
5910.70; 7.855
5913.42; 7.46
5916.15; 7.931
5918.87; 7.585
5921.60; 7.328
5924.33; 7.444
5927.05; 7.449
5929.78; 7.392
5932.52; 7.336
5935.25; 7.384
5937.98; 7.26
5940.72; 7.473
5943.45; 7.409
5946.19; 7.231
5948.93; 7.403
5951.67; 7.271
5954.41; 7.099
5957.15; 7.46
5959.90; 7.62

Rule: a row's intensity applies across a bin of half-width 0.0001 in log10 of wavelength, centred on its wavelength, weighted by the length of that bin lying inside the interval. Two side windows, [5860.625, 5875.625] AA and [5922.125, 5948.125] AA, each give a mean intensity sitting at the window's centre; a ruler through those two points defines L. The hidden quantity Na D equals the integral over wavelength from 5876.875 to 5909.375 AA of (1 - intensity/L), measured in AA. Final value 1.2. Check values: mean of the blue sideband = 8.07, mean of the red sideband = 7.38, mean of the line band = 7.51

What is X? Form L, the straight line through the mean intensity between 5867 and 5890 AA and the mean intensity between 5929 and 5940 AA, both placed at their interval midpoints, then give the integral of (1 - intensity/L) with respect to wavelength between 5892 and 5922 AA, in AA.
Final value 0.5 AA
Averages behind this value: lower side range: 7.98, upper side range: 7.34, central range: 7.51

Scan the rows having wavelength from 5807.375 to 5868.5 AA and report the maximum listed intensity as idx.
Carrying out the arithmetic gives 8.373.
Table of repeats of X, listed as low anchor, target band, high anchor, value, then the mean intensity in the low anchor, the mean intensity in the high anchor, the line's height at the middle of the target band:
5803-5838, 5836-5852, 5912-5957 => -0.4 AA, 7.78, 7.41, 7.7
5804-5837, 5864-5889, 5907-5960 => -1.2 AA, 7.76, 7.44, 7.6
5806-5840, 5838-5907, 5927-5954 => -1.2 AA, 7.8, 7.35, 7.61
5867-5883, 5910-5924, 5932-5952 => 0.1 AA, 8.14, 7.35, 7.65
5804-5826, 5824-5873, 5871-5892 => -0.5 AA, 7.69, 7.91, 7.8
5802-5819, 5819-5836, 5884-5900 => -0.5 AA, 7.69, 7.38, 7.63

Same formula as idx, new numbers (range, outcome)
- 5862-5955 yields 8.916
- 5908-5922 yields 7.931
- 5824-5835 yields 8.028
